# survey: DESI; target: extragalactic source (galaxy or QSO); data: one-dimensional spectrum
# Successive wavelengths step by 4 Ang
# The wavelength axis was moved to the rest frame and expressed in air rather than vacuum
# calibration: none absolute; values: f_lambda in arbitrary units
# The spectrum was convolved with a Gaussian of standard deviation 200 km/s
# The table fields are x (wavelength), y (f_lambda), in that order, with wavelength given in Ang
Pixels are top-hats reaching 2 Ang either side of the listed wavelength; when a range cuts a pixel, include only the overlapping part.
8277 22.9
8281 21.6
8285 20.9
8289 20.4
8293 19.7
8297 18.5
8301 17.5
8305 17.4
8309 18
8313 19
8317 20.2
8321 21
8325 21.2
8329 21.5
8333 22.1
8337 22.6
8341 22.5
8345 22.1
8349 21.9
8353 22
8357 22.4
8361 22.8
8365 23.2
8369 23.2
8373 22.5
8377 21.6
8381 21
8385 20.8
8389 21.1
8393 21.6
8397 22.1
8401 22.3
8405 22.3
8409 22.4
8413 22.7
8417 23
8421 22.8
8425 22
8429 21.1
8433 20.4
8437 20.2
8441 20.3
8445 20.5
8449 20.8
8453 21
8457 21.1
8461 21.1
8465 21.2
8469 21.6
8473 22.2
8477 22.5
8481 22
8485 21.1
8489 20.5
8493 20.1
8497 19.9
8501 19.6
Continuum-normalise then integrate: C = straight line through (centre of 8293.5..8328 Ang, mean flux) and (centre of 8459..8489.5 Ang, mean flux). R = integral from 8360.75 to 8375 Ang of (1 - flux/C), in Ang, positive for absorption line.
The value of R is -2.1 Ang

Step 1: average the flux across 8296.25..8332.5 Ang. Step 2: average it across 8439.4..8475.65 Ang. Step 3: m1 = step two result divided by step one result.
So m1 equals 1.1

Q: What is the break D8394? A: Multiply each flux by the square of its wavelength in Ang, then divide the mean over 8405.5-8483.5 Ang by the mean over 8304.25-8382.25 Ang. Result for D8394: 1.03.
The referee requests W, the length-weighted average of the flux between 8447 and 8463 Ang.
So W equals 21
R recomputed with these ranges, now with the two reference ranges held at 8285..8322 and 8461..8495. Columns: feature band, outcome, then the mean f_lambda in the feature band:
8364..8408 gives -3.8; 22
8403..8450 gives -1.9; 21.6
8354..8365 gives -1.6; 22.7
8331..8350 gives -2.6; 22.3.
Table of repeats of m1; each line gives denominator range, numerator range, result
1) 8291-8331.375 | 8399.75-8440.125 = 1.13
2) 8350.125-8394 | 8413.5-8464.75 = 0.96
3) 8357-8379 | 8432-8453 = 0.91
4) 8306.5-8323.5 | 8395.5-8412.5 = 1.14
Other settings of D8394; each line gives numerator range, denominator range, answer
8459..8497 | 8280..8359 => 1.07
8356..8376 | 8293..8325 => 1.21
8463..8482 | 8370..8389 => 1.04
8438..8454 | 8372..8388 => 0.98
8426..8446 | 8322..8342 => 0.96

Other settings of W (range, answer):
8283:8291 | 20.6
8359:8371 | 23.1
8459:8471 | 21.3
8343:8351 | 22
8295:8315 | 18.1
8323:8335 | 21.6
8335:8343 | 22.6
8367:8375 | 22.9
